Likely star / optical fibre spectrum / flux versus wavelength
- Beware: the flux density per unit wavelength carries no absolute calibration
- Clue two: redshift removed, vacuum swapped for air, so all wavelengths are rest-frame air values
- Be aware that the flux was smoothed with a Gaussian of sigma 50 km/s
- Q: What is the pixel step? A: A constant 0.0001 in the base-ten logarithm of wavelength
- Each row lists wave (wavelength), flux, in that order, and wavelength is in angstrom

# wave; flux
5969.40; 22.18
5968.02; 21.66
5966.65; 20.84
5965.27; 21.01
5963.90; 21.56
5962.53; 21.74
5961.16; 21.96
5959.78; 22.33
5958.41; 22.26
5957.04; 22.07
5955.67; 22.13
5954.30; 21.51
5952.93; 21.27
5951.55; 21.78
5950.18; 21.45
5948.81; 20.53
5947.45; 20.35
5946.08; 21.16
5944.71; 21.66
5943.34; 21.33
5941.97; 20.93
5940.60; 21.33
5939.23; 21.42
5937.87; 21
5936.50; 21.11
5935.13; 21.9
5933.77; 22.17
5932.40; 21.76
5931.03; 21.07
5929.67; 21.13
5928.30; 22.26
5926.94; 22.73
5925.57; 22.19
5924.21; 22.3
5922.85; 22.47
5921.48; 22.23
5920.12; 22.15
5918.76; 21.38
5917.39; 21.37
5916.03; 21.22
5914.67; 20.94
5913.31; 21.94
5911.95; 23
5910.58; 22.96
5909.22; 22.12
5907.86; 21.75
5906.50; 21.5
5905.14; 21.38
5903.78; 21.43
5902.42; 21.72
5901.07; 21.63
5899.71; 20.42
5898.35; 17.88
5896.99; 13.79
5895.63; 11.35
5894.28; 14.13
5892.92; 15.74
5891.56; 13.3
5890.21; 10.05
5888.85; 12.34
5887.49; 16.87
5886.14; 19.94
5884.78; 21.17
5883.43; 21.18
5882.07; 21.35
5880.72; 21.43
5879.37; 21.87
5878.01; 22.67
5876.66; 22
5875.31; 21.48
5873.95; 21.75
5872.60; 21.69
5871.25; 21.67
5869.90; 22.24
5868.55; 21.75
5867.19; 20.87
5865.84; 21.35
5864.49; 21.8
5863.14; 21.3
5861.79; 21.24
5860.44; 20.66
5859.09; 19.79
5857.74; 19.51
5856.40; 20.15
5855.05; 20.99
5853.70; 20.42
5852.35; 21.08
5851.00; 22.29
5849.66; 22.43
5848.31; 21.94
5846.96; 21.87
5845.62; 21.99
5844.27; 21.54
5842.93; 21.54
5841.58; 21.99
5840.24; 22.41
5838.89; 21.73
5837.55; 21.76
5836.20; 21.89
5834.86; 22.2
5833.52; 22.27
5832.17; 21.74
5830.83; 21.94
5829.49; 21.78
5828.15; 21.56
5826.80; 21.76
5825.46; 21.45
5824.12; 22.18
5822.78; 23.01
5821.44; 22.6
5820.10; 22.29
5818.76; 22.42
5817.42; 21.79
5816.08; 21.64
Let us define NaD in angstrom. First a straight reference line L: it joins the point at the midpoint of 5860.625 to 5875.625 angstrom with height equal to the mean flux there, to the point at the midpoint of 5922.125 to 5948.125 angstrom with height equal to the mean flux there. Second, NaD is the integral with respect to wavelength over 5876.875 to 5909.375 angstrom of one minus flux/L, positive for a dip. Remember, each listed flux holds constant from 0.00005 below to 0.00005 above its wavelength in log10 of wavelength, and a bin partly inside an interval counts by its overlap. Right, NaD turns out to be 4.4 angstrom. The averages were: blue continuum 21.5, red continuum 21.6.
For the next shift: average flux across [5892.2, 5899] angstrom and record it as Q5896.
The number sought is 14.6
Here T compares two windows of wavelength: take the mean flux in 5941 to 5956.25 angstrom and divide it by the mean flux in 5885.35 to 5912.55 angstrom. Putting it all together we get 1.17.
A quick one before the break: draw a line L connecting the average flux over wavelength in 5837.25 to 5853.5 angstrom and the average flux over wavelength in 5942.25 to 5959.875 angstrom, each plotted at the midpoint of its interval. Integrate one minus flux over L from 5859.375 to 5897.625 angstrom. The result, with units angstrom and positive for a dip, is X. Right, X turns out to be 4.5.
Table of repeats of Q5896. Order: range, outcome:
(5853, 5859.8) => 20.2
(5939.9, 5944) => 21.2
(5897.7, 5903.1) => 20.4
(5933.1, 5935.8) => 22.1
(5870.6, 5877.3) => 21.7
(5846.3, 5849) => 21.9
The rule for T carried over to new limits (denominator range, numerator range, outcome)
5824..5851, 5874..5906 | 0.85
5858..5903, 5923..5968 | 1.12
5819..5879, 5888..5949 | 0.93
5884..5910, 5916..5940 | 1.22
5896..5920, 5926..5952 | 1.03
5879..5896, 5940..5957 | 1.25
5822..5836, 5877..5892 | 0.84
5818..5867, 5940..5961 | 0.99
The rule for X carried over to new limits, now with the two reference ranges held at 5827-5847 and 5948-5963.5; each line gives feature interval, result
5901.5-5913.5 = -0.10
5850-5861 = 0.60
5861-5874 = 0.17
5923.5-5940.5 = 0.01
